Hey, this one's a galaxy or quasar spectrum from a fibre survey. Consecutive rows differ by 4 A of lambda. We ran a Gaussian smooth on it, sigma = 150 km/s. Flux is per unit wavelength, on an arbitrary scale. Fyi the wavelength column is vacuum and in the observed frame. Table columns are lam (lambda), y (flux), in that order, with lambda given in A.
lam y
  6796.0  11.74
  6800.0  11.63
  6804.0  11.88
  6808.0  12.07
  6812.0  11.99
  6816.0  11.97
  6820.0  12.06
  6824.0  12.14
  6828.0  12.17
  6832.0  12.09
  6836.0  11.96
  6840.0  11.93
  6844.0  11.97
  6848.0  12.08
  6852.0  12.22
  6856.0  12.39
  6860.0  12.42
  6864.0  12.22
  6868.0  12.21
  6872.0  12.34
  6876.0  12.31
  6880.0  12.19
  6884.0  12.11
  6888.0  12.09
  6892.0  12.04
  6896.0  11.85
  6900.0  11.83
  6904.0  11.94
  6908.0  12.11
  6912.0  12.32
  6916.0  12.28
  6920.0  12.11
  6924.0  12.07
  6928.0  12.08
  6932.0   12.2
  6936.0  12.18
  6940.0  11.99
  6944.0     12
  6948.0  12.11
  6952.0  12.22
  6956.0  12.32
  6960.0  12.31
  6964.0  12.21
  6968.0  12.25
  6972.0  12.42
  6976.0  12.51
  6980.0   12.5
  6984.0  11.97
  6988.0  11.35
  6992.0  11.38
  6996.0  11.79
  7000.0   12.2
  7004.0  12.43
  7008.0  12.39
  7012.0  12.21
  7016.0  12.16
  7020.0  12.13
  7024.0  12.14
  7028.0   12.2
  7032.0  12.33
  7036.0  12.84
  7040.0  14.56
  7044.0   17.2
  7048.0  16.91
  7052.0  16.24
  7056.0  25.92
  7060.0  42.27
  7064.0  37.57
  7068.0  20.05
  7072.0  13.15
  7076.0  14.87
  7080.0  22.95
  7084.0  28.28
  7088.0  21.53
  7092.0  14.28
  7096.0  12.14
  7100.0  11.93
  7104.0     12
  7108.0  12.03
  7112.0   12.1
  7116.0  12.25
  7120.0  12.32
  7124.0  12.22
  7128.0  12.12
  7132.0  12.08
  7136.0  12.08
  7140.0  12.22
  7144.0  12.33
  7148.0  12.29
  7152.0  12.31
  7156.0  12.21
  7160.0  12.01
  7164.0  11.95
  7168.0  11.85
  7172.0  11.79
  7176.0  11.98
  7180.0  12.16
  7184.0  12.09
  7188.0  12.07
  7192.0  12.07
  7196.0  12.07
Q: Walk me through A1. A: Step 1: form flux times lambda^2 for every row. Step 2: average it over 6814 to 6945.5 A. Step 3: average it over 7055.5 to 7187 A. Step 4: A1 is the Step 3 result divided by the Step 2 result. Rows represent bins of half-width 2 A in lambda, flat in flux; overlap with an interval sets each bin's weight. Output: 1.4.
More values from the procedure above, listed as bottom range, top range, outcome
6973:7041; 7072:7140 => 1.22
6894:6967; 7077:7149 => 1.24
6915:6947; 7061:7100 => 1.78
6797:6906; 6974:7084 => 1.43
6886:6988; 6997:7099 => 1.49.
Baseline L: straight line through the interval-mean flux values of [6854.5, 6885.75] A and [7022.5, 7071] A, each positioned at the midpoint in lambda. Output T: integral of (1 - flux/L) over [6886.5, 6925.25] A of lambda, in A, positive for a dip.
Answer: 4.91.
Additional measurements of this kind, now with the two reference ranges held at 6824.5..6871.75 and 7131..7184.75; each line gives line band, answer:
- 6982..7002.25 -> 0.6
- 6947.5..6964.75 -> -0.2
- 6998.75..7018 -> -0.2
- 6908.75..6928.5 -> -0.1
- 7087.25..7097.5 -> -2.9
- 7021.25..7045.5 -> -2.6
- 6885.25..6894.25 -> 0.1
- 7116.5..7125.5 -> -0.1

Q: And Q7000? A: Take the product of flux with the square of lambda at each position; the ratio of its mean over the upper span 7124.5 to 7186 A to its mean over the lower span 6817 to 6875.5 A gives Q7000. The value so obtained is 1.1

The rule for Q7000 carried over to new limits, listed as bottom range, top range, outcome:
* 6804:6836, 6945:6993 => 1.05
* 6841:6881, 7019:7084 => 1.67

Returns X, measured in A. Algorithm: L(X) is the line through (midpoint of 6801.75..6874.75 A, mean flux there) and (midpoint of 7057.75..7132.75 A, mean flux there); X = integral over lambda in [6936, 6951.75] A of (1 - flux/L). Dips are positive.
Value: 2.6 A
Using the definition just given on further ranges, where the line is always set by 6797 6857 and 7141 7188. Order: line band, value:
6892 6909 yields 0.15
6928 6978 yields -0.71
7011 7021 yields -0.09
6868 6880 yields -0.25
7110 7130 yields -0.20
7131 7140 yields -0.02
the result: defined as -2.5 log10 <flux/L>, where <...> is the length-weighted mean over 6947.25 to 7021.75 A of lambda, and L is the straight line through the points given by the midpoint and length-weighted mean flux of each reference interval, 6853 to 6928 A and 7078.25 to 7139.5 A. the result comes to 0.09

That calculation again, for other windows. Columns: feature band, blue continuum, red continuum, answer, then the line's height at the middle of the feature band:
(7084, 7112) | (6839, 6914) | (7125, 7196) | -0.22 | 12.1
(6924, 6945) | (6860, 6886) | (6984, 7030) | 0.00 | 12.1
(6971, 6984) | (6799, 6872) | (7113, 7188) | -0.03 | 12.1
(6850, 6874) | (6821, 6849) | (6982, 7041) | -0.02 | 12.1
